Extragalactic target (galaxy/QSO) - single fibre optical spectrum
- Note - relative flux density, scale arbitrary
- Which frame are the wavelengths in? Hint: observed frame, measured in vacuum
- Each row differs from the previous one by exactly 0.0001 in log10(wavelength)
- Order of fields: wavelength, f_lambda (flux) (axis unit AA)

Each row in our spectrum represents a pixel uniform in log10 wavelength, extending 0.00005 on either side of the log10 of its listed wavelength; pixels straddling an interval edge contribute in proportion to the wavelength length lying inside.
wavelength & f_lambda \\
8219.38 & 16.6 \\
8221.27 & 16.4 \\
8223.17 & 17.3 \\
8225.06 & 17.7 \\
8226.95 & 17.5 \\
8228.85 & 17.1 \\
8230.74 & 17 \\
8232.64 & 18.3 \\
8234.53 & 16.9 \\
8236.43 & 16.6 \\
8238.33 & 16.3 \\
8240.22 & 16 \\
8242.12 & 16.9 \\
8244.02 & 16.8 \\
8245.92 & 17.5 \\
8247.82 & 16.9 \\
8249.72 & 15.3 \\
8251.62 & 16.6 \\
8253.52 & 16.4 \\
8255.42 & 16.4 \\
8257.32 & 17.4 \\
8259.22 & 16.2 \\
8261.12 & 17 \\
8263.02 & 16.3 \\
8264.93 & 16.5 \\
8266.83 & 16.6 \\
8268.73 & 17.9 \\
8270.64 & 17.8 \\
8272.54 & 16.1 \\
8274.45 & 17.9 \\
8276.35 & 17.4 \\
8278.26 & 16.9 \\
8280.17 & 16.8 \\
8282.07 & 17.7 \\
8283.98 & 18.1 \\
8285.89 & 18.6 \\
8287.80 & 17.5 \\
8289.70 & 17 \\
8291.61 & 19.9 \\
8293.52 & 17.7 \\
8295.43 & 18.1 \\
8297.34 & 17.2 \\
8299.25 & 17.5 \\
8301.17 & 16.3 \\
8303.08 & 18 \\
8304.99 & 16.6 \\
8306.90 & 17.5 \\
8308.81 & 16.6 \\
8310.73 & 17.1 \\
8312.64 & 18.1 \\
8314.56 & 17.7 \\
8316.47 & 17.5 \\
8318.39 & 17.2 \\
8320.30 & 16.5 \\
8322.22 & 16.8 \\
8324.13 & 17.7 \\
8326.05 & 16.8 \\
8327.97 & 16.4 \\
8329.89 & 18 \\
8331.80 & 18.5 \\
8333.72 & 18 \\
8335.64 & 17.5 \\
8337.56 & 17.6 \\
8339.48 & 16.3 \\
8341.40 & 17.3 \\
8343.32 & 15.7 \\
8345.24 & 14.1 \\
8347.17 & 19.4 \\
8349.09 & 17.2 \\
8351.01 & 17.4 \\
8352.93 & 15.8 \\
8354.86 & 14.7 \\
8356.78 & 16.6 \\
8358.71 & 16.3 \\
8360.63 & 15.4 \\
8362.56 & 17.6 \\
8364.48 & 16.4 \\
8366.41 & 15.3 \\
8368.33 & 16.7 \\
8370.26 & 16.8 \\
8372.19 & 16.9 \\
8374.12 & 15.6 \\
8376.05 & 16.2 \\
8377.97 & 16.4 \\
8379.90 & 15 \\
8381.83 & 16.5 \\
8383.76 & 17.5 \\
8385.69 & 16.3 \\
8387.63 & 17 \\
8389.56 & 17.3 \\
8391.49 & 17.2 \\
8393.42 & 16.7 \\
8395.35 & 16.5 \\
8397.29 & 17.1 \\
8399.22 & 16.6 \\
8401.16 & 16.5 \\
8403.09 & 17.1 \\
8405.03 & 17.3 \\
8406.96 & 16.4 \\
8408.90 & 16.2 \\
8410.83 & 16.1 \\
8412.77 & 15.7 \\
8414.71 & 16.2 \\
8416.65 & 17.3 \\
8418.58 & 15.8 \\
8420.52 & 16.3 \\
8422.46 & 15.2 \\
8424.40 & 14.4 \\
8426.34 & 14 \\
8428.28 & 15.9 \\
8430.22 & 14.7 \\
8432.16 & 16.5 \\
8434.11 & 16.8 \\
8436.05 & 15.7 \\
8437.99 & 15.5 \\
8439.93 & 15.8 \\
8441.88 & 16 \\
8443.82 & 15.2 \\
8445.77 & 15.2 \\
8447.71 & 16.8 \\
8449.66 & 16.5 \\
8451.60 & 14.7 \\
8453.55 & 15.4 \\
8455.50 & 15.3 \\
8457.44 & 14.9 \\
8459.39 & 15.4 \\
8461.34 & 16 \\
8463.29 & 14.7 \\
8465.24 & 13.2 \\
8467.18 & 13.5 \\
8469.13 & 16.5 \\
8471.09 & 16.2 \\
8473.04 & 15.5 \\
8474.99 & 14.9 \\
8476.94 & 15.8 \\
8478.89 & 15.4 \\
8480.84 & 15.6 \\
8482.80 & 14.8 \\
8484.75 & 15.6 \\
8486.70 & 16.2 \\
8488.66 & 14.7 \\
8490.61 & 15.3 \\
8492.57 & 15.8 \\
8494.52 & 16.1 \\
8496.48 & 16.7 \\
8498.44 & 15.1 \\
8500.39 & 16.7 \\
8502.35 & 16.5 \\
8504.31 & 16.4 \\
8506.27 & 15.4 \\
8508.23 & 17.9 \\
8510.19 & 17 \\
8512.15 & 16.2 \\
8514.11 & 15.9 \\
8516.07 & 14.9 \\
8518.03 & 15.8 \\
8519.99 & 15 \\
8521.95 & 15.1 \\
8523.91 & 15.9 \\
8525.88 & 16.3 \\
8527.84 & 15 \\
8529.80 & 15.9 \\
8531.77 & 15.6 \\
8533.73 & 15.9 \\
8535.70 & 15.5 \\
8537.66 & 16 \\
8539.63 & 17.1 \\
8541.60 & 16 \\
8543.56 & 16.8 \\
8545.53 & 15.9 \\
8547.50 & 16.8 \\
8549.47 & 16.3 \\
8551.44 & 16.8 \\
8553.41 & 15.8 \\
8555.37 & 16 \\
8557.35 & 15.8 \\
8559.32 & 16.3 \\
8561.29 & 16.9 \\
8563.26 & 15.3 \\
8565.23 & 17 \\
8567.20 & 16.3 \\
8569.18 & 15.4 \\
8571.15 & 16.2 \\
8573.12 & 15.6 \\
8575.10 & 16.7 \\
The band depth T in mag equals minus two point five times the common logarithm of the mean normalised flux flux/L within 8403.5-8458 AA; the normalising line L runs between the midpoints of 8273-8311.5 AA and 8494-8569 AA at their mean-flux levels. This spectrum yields 0.059 mag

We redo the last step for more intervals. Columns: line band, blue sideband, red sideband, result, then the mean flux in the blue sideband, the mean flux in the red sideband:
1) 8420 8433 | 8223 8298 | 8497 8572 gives 0.09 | 17.2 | 16.1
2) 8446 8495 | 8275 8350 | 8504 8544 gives 0.06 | 17.4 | 16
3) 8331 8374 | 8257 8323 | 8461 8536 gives 0.01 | 17.3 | 15.7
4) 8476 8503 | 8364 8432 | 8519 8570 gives 0.03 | 16.3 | 16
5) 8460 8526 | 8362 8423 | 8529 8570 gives 0.04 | 16.5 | 16.2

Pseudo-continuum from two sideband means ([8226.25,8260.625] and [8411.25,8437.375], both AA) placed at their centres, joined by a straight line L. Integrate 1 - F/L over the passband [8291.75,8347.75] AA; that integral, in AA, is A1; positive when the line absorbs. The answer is -3.1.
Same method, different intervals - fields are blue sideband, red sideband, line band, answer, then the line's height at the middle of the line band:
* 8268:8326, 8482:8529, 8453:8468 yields 1.3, 16.2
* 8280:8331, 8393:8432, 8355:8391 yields 0.4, 16.6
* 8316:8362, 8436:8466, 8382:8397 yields -0.7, 16.2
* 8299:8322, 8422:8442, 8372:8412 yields -1.3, 16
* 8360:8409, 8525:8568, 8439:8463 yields 1.2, 16.4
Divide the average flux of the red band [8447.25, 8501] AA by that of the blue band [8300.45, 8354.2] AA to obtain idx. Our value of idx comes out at 0.90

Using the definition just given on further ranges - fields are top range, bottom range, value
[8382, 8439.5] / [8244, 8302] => 0.95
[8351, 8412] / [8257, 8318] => 0.95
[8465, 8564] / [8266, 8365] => 0.92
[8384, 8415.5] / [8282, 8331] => 0.95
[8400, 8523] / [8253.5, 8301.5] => 0.91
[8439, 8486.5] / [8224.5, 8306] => 0.90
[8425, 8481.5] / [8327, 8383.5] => 0.93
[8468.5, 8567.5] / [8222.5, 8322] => 0.93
